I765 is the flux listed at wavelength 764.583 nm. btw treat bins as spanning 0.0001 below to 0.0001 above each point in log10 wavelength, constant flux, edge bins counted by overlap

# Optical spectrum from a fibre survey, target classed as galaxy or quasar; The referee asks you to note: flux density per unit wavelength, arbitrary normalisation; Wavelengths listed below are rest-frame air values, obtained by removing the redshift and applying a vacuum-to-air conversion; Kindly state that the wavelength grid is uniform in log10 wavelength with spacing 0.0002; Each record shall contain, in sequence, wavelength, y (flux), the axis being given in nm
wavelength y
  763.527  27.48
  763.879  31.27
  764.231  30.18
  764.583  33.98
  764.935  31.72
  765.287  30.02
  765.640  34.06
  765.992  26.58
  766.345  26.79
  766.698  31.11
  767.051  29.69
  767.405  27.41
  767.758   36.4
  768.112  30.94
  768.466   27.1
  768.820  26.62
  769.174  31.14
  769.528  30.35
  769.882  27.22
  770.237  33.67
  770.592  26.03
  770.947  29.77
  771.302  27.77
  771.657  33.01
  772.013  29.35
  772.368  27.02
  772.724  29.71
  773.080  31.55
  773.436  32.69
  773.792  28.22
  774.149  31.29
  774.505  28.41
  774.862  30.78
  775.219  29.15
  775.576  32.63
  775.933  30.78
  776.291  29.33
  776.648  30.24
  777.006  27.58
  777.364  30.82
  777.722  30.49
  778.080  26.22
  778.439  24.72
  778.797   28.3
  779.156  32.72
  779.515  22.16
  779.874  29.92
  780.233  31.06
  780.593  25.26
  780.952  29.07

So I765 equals 33.98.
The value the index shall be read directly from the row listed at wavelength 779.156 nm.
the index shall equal 32.72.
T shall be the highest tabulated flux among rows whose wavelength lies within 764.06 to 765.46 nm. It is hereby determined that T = 33.98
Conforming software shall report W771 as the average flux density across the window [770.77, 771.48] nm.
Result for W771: 28.8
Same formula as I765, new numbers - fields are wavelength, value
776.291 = 29.33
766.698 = 31.11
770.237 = 33.67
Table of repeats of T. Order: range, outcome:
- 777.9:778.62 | 26.22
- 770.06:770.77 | 33.67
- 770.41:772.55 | 33.01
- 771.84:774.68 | 32.69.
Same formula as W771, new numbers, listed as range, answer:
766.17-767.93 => 30.3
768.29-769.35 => 28.3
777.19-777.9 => 30.7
